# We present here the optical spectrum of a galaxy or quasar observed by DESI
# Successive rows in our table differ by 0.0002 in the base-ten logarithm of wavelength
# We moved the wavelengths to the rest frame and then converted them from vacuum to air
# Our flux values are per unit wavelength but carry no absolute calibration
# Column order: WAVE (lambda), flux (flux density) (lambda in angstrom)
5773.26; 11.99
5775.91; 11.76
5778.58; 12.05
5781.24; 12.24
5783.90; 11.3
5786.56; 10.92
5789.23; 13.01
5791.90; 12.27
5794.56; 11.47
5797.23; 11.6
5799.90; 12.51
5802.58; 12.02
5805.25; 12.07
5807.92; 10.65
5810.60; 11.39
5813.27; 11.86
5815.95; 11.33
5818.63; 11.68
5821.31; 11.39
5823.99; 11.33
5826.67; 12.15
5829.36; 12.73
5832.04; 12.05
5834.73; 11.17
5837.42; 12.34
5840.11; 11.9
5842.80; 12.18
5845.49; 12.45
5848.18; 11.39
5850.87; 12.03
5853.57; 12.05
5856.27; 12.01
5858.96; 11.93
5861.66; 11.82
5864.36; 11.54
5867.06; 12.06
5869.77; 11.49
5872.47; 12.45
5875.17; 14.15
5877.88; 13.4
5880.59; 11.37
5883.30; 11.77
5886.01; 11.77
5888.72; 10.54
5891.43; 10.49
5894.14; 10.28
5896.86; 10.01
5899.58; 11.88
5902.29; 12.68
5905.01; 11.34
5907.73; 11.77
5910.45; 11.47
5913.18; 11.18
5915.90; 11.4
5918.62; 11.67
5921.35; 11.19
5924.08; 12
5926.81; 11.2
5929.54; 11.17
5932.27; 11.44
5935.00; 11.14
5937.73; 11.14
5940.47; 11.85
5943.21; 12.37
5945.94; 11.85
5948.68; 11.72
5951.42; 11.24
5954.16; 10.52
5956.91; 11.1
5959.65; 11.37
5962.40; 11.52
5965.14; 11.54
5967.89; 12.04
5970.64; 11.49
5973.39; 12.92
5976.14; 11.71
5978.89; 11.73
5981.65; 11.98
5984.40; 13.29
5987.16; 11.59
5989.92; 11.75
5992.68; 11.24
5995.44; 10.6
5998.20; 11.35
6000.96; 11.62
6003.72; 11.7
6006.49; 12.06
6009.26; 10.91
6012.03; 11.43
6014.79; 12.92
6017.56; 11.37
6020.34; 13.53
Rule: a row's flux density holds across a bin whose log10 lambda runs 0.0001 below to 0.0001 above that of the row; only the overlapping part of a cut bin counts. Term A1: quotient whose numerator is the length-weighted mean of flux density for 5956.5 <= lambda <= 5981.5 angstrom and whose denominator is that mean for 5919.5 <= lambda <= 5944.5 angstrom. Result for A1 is 1.0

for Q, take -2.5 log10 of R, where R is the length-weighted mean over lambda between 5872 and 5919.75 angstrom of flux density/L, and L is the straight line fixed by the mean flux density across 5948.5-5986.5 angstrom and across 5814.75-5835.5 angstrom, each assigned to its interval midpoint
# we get 0.010 mag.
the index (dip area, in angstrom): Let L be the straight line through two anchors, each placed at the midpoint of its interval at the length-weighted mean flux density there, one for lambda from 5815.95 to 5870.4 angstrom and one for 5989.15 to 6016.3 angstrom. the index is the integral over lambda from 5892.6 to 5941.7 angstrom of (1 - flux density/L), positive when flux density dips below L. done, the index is 1.5 angstrom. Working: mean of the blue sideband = 11.9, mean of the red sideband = 11.6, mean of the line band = 11.4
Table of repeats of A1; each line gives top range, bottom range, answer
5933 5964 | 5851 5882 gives 0.94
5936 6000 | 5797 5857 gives 0.98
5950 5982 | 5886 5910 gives 1.04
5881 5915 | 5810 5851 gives 0.95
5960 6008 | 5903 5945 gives 1.02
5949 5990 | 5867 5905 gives 1.00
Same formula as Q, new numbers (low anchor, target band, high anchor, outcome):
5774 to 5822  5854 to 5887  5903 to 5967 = -0.050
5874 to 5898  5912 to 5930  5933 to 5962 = 0.005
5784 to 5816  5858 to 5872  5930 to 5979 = -0.011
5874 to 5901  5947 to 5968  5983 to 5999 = 0.025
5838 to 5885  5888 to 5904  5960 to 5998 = 0.095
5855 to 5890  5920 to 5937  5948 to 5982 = 0.039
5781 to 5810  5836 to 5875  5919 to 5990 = -0.027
